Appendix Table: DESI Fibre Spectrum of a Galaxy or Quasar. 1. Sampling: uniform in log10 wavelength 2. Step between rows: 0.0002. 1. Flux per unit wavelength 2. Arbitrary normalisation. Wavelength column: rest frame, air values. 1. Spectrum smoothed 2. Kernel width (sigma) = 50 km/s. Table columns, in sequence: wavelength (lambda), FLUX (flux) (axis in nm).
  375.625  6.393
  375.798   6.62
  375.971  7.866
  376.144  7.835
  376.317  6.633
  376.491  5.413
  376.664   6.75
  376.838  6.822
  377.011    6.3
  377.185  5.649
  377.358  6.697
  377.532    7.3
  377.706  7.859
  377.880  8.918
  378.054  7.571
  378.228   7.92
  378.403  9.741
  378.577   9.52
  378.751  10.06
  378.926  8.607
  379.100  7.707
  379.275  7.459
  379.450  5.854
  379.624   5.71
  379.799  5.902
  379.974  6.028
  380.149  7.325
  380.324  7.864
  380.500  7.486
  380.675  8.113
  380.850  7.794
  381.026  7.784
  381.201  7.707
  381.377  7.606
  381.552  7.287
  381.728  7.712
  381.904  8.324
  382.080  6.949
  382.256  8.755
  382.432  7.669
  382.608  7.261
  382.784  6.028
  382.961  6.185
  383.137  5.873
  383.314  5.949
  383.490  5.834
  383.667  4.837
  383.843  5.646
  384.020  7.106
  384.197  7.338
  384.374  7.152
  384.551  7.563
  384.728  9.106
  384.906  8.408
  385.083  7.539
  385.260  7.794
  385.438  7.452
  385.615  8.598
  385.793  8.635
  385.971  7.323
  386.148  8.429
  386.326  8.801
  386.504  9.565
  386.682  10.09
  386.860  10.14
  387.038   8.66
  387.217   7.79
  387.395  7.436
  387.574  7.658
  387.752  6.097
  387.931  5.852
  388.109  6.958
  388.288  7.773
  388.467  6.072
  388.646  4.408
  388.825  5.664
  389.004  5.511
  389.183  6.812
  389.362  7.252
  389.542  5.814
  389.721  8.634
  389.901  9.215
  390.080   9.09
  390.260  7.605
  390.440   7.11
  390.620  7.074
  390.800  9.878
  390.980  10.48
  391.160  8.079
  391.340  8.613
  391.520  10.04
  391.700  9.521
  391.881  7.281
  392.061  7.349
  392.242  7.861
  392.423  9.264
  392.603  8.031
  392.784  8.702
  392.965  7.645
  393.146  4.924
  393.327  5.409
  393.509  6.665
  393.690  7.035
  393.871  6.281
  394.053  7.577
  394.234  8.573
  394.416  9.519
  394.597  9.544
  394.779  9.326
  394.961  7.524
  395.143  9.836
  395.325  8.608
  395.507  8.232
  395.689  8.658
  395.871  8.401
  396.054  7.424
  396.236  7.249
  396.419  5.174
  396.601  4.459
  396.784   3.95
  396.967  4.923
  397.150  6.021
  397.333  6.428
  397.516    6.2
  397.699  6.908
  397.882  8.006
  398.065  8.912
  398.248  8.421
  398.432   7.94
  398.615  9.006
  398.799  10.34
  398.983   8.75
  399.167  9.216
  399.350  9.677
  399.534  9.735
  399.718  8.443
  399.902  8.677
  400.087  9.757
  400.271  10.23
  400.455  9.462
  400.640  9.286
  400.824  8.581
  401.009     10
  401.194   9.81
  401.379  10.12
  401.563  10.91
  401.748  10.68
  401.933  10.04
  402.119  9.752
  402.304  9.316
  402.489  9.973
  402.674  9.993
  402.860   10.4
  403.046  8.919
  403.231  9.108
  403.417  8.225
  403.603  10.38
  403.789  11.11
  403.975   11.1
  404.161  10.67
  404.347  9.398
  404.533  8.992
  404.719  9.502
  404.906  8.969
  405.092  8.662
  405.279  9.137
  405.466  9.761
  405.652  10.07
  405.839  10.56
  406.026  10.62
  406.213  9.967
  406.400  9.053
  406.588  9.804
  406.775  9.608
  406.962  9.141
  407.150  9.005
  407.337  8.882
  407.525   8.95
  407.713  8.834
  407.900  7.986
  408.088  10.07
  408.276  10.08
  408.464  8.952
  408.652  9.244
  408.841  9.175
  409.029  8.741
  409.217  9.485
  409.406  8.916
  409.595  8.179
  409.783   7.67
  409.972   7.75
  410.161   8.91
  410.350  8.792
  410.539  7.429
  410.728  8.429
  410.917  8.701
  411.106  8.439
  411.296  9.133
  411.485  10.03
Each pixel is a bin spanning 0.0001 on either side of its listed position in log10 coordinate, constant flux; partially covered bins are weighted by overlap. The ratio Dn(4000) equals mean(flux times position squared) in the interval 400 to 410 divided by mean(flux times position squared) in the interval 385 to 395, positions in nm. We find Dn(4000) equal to 1.3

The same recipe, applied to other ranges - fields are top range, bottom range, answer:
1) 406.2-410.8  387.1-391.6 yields 1.31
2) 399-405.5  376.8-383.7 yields 1.48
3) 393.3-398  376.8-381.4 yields 1.05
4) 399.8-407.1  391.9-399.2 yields 1.33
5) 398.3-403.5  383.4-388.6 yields 1.35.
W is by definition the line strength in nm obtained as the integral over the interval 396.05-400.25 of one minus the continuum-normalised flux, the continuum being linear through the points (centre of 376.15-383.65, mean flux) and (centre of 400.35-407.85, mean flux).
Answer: 0.65 nm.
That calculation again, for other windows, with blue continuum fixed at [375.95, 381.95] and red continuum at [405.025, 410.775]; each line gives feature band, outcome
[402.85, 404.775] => -0.20 nm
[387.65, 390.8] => 0.42 nm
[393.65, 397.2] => 0.40 nm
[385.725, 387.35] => -0.19 nm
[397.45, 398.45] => 0.09 nm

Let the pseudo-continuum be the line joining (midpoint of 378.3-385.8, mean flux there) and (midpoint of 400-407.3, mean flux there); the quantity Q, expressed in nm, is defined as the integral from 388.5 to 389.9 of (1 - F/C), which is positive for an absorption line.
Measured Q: 0.29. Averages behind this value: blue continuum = 7.41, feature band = 6.47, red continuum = 9.74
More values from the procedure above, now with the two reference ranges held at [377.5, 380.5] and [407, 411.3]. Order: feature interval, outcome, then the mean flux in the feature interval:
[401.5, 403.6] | -0.30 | 9.76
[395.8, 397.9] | 0.54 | 6.18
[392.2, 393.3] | 0.08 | 7.6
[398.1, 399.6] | -0.13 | 9.12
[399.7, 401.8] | -0.30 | 9.69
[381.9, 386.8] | 0.25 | 7.51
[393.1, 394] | 0.22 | 6.18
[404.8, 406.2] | -0.17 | 9.7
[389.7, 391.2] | -0.09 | 8.58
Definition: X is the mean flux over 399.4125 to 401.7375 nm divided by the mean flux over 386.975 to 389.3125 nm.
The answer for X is 1.45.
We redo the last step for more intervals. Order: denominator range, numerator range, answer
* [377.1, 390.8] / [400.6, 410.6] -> 1.26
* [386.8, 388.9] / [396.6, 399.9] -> 1.11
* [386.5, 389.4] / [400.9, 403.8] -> 1.37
